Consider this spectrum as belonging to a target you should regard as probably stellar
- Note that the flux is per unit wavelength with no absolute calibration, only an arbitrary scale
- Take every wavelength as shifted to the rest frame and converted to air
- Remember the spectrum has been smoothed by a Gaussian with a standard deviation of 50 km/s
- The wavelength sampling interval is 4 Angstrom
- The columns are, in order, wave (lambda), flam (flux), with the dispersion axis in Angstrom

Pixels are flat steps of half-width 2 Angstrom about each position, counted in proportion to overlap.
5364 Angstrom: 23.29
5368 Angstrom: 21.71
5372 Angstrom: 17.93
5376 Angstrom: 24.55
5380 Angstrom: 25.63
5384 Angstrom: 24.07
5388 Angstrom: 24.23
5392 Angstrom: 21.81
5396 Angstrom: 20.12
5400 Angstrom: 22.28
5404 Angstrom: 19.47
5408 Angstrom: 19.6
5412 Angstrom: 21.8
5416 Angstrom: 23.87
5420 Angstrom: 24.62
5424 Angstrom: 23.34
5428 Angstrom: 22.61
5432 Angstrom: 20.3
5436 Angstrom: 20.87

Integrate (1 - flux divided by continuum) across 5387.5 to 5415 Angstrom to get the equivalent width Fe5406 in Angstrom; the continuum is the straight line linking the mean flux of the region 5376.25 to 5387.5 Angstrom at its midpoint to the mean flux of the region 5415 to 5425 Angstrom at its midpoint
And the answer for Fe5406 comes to 3.5 Angstrom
